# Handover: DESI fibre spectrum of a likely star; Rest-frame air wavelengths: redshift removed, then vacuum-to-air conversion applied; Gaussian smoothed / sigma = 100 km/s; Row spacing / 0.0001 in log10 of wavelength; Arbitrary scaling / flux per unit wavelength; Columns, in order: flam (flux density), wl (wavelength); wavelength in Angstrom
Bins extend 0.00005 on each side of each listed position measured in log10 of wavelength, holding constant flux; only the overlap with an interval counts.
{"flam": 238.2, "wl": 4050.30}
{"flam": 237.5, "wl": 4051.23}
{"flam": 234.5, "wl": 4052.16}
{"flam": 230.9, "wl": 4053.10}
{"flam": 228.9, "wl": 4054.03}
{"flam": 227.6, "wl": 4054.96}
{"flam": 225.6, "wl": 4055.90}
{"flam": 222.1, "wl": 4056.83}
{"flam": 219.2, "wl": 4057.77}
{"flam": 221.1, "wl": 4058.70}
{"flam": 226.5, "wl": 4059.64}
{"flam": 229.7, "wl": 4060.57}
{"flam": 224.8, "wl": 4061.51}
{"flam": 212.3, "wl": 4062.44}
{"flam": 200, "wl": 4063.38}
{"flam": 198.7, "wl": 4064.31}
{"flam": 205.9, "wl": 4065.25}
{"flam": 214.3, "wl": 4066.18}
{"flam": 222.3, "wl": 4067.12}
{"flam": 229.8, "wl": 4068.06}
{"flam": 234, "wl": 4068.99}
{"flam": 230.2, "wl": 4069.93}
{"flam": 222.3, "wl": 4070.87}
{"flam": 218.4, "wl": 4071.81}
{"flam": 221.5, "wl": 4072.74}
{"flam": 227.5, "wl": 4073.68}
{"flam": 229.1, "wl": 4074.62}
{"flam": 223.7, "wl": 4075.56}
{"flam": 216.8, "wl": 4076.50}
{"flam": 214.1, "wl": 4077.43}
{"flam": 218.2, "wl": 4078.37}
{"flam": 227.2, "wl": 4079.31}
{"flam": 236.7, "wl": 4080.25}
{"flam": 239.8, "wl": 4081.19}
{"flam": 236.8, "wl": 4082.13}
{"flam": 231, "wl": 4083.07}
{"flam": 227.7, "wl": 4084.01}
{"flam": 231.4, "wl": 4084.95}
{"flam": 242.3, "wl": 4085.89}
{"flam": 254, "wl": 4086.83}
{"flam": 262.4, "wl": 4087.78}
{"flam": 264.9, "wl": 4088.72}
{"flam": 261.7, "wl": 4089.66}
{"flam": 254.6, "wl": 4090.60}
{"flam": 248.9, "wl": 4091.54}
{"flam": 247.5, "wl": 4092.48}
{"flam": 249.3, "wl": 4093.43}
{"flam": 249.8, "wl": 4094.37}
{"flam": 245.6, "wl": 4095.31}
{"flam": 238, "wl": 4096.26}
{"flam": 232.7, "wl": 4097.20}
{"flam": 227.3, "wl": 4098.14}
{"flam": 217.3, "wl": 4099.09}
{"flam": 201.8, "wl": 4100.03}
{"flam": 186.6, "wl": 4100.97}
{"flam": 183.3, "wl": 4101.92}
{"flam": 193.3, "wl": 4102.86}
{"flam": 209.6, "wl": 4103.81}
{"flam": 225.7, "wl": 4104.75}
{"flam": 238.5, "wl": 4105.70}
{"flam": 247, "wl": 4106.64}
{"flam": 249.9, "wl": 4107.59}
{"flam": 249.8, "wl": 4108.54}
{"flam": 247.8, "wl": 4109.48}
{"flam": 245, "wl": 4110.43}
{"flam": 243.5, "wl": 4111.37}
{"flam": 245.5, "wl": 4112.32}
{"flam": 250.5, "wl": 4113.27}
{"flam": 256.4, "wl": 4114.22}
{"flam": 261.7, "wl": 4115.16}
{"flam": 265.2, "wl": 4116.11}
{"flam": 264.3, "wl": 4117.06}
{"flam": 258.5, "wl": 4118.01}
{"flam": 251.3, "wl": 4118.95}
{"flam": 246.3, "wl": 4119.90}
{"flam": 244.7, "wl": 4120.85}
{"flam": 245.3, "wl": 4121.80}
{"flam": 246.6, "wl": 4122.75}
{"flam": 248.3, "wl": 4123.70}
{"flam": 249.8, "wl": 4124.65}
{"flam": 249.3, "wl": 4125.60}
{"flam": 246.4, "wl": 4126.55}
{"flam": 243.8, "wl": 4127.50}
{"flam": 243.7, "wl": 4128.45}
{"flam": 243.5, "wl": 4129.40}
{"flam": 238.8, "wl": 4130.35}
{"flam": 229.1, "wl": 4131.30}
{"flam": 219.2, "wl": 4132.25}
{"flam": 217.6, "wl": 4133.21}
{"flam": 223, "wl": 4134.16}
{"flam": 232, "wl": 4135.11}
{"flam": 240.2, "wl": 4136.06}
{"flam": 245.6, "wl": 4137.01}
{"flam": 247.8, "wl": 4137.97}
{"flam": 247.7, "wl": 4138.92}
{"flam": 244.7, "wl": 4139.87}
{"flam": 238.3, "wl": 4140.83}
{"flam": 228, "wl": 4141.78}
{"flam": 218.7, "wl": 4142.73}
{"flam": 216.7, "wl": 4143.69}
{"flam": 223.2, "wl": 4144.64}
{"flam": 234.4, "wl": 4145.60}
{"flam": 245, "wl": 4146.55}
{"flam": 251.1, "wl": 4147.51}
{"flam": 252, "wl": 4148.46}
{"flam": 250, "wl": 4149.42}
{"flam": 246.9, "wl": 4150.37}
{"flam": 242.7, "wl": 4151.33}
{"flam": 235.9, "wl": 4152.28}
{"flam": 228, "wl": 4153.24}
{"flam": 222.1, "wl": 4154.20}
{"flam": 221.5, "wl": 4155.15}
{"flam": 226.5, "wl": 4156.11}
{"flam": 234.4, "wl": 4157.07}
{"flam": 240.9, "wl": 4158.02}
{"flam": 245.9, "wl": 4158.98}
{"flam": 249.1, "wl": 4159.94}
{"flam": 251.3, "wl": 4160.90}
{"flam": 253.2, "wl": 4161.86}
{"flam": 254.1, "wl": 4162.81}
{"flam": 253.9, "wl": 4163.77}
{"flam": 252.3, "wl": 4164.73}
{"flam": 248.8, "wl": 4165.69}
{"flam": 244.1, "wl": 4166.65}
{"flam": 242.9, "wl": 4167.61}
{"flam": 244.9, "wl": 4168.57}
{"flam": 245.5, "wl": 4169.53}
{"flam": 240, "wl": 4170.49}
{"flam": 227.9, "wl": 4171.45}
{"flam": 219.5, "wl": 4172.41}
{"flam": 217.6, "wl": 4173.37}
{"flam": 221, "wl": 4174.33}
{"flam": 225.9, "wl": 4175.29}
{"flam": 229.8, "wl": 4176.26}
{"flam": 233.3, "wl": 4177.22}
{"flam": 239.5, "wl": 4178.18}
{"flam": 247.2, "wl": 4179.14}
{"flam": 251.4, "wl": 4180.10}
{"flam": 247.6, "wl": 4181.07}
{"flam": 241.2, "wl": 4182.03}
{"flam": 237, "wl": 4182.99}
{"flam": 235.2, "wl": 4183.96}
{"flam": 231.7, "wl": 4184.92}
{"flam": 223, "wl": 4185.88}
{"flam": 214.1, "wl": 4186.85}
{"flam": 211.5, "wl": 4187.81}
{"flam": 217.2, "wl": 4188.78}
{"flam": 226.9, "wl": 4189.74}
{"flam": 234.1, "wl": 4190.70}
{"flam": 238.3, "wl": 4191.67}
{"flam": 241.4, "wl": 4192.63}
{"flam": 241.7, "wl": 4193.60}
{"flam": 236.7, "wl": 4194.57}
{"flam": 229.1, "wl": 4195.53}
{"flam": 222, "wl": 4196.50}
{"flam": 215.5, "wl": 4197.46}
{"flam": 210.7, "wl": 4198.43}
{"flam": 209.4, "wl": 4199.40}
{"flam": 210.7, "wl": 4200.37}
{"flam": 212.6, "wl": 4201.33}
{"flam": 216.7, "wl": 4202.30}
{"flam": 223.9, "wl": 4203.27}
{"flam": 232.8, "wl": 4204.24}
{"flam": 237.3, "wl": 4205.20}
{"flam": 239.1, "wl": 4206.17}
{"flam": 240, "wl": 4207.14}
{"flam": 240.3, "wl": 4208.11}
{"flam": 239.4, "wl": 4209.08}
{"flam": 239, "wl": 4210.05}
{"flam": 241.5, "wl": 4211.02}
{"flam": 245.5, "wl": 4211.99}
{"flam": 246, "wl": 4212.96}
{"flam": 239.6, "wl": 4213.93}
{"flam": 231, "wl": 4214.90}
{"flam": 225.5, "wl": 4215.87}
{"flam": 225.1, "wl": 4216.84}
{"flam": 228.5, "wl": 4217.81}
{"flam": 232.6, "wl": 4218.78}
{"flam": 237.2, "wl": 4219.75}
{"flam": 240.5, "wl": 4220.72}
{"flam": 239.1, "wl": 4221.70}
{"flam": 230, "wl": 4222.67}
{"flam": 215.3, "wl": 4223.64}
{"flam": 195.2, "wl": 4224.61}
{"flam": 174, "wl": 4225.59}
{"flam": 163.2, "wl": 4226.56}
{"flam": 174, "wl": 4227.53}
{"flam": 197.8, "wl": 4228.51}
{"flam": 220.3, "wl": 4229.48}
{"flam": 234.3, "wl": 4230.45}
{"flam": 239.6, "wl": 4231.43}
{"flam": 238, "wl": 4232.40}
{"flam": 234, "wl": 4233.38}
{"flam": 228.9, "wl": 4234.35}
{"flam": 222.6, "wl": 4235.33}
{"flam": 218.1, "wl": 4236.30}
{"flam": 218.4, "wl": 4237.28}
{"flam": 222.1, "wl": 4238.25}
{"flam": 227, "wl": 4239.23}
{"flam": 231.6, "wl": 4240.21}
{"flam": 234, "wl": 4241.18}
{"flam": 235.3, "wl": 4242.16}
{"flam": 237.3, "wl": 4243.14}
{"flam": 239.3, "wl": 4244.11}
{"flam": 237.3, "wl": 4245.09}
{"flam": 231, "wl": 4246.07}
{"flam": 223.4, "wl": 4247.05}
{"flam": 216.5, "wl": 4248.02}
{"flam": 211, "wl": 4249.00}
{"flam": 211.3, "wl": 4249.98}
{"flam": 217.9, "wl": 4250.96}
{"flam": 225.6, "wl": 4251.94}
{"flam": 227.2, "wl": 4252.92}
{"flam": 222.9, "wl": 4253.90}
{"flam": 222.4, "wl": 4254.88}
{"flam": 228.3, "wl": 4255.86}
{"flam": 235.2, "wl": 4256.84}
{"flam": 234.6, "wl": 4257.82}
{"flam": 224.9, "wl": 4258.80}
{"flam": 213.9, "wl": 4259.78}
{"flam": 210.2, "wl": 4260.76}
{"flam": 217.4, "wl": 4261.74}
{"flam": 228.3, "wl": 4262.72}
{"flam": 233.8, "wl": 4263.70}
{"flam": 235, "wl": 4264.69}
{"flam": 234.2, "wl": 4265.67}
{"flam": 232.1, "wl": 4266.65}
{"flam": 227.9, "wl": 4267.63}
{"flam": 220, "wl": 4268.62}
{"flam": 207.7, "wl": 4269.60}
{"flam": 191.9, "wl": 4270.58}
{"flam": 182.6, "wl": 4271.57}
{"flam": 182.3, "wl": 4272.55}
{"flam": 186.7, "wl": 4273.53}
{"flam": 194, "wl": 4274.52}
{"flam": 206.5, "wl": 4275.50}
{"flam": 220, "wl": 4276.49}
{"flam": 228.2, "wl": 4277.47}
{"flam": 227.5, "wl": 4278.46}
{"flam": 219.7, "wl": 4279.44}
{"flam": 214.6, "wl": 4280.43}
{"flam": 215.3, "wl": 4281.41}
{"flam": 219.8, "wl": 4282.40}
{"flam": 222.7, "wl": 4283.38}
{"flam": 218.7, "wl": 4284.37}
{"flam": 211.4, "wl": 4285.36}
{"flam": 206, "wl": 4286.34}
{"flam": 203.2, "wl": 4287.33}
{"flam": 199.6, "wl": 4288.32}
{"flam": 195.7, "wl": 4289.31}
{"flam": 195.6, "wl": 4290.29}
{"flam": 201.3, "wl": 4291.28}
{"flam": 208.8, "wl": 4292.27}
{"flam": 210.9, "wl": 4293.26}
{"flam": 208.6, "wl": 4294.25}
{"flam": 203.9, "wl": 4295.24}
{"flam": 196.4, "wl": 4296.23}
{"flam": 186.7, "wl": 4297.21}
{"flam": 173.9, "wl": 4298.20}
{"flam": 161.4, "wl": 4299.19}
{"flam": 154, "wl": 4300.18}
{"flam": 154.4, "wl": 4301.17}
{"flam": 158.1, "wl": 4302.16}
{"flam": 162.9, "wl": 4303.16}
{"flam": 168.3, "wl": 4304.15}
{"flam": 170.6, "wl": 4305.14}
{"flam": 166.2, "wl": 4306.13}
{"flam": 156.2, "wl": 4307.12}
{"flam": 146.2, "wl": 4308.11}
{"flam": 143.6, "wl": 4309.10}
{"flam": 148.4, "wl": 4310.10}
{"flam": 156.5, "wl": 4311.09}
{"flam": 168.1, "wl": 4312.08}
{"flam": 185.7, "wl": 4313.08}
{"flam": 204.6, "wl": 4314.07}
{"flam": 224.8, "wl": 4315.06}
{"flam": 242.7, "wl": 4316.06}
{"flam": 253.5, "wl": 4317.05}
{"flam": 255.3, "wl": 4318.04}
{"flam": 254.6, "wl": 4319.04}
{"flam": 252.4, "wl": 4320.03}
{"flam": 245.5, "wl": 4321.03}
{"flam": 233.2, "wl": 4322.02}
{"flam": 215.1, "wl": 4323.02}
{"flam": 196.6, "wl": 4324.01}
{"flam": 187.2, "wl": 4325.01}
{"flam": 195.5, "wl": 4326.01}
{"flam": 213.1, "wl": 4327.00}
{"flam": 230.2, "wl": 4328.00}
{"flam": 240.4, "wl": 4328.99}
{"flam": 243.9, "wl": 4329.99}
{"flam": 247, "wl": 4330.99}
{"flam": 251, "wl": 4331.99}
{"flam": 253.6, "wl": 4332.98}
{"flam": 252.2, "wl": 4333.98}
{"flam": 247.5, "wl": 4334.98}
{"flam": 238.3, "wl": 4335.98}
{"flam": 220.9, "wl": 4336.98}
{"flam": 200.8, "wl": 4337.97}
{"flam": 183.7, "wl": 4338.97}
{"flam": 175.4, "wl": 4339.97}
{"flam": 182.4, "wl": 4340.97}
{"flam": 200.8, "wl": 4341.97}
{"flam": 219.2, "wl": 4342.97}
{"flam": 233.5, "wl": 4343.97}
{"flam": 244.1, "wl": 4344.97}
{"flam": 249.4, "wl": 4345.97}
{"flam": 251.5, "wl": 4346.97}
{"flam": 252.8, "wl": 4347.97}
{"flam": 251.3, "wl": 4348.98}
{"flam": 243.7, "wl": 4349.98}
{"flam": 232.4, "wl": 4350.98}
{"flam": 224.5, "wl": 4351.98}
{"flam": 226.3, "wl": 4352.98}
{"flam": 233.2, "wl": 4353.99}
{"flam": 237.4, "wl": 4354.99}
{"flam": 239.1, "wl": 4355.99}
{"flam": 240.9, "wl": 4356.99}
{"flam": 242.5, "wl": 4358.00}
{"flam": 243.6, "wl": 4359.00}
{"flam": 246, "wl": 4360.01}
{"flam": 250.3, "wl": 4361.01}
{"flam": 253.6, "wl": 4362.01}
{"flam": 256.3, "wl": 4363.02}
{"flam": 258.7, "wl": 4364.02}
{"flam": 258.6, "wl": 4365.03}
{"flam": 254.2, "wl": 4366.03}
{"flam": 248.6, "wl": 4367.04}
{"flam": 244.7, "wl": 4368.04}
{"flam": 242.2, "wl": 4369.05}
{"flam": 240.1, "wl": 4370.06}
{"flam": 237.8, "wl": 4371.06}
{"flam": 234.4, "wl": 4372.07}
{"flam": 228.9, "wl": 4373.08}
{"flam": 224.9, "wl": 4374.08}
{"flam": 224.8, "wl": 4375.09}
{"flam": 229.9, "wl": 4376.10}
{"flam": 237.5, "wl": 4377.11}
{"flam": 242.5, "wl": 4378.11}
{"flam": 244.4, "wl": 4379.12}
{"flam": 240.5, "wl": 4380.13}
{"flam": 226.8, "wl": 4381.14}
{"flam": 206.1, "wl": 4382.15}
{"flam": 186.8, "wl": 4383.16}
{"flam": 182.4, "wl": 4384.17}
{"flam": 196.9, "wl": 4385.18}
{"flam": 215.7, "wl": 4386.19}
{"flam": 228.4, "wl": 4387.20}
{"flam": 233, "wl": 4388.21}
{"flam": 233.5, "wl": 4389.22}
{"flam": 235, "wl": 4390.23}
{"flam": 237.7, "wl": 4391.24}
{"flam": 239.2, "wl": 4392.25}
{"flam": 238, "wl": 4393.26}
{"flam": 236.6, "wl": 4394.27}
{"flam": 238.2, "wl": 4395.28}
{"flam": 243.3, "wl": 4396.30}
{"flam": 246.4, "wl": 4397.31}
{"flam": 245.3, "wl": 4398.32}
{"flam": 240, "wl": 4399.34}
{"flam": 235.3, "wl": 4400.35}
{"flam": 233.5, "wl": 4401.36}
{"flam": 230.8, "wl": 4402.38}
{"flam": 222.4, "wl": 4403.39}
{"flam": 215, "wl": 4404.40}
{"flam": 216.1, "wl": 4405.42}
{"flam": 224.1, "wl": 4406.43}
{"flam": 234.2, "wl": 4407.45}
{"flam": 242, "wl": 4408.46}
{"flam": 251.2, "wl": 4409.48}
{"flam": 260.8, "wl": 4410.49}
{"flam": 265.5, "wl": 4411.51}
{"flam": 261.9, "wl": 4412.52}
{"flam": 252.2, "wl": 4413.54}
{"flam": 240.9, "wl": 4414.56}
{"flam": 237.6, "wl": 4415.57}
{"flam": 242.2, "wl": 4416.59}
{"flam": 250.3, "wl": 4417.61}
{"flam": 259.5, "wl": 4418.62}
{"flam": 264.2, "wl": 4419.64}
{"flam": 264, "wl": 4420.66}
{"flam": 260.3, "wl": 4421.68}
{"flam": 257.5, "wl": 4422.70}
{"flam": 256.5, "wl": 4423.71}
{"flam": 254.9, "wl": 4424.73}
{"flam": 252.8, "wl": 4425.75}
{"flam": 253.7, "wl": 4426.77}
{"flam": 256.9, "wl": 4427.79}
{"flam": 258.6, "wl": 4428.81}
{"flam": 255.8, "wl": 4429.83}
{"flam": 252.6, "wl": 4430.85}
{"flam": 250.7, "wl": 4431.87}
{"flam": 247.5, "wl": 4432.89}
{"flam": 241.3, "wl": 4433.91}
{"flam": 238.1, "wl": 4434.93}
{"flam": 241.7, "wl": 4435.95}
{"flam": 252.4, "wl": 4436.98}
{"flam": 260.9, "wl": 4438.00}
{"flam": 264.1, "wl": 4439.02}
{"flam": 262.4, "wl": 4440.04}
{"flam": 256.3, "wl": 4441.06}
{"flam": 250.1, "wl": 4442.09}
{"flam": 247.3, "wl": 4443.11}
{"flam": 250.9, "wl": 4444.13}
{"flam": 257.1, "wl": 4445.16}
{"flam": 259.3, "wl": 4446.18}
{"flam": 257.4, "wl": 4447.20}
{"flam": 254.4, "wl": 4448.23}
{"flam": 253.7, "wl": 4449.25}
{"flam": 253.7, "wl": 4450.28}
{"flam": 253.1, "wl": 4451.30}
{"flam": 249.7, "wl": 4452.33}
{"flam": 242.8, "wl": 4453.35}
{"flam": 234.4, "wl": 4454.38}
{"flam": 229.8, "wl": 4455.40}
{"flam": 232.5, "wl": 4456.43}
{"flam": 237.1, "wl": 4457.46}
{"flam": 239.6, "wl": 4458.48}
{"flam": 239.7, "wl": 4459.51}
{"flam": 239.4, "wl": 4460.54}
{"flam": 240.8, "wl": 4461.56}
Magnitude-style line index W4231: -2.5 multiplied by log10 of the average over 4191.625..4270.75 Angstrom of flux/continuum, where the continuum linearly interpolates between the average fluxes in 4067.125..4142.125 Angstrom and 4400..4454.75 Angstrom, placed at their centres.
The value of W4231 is 0.08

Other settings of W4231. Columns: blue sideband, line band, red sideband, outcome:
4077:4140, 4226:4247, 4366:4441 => 0.08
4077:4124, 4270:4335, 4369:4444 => 0.18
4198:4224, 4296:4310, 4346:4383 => 0.40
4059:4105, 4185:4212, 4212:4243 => -0.02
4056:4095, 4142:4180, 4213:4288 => -0.06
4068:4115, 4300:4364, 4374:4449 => 0.11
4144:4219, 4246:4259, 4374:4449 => 0.06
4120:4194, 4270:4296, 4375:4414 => 0.14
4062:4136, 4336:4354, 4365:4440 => 0.07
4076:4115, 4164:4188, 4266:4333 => -0.06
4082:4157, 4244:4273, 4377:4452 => 0.10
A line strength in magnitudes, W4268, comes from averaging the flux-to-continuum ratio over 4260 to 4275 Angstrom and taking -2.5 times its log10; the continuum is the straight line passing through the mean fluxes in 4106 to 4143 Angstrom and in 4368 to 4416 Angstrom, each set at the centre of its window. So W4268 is 0.13 mag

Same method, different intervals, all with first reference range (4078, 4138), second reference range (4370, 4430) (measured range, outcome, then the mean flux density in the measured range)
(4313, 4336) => 0.028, 233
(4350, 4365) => -0.017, 242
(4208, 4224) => 0.018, 235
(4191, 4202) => 0.069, 224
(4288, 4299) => 0.207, 197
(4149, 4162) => 0.002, 239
